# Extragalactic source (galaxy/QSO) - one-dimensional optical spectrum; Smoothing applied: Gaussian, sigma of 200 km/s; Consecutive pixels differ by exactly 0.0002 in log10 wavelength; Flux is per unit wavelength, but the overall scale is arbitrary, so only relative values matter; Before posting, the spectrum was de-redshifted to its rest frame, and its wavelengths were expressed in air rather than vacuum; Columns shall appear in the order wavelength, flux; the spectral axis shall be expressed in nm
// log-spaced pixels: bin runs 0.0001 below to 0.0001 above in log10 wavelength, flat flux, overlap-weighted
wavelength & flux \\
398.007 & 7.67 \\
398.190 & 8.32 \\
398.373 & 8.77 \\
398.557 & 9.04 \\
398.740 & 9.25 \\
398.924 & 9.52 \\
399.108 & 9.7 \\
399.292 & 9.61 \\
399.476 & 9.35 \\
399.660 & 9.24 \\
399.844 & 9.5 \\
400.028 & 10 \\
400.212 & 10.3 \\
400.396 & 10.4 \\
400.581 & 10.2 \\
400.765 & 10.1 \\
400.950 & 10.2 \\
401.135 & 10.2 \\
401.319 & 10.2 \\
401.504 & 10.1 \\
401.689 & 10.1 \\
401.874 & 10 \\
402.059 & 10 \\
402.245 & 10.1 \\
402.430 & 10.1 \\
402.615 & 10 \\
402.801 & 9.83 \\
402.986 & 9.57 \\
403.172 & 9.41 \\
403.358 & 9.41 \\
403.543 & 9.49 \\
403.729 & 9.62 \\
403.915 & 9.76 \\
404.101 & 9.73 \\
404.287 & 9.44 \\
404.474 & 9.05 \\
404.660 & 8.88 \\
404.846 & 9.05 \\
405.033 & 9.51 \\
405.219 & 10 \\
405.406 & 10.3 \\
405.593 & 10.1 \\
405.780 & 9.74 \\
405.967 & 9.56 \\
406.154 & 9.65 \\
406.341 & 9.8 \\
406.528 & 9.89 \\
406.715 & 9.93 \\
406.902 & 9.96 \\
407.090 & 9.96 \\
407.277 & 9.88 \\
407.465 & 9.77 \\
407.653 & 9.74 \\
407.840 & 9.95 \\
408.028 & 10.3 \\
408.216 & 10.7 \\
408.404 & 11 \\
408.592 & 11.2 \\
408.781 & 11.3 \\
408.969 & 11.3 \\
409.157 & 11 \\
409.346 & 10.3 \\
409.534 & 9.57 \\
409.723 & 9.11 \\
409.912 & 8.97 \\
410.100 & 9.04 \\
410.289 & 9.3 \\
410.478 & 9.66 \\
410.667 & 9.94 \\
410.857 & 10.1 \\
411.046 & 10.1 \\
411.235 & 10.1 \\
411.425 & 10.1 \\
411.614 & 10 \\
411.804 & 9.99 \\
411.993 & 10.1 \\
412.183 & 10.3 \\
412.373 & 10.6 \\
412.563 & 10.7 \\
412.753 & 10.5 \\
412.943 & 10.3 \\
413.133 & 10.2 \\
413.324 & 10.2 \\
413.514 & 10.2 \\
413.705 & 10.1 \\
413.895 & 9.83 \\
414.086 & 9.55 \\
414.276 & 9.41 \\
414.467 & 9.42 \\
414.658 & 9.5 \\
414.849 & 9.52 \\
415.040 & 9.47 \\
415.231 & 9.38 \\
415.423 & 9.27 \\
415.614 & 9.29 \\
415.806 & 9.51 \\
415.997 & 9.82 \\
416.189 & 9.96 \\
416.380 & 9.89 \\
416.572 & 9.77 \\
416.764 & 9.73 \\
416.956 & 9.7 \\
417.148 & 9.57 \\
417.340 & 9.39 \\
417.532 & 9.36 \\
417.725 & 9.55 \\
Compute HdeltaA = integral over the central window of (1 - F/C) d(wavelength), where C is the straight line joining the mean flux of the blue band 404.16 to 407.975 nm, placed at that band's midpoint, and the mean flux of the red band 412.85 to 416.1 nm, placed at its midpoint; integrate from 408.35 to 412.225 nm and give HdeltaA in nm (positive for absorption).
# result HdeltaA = -0.16 nm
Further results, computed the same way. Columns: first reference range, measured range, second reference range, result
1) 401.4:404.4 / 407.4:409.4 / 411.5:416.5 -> -0.159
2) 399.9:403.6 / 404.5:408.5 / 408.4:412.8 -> 0.080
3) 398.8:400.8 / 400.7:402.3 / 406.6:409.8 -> -0.035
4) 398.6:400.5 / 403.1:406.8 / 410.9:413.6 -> 0.112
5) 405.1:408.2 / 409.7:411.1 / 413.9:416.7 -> 0.034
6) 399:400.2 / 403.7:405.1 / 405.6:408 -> 0.058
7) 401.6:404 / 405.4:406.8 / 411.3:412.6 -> 0.015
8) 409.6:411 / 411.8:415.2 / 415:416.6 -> -0.158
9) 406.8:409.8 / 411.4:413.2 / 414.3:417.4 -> -0.066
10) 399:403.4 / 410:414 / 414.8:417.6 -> -0.162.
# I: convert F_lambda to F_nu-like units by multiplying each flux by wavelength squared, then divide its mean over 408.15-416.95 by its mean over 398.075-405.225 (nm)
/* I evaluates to 1.09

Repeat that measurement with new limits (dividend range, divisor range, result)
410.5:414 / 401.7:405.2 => 1.10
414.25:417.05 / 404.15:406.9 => 1.04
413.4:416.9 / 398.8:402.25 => 1.04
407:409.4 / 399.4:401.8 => 1.09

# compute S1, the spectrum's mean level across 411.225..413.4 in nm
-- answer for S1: 10.3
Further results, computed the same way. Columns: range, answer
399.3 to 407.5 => 9.8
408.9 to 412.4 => 9.96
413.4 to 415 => 9.69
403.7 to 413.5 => 9.99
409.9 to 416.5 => 9.85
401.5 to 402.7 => 10.1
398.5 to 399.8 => 9.4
